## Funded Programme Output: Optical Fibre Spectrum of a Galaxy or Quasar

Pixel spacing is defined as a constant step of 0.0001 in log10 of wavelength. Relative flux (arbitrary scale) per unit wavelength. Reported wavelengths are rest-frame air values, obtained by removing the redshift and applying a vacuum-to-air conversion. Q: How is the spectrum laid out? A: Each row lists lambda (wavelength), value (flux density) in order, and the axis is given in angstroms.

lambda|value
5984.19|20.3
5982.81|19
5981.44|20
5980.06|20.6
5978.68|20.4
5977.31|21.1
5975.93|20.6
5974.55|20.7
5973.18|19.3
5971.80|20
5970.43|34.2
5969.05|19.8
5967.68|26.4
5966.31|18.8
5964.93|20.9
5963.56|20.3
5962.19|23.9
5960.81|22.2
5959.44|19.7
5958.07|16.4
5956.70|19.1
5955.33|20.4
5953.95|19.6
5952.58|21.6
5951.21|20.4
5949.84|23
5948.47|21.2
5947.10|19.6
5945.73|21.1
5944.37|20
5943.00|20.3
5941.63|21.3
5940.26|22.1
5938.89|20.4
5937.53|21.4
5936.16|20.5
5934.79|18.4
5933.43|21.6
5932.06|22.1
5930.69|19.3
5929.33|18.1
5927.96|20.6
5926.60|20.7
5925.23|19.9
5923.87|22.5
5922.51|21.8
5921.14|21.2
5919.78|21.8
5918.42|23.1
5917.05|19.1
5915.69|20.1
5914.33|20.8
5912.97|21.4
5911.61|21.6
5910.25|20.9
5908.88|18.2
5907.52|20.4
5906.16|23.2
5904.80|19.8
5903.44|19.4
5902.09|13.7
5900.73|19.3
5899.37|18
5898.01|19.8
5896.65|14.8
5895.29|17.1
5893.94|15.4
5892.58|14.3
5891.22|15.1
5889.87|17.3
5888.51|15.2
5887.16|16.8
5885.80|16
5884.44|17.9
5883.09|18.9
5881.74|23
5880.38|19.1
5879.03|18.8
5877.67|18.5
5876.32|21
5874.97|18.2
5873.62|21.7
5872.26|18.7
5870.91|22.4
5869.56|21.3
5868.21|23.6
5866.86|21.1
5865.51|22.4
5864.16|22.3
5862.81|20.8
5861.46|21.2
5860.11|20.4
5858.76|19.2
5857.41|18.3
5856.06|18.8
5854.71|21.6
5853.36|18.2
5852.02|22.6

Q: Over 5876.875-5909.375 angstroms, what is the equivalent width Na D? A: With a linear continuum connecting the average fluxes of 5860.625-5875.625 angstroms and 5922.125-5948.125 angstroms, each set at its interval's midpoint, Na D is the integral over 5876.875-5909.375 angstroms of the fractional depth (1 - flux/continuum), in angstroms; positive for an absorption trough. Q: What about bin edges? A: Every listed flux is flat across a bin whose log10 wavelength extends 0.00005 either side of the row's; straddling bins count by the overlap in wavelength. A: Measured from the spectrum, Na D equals 4.77 angstroms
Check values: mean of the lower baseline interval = 21.2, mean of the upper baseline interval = 20.6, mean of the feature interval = 17.9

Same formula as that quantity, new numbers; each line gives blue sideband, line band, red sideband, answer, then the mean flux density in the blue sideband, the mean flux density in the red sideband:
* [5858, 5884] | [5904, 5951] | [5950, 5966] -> -0.7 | 20.6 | 20.4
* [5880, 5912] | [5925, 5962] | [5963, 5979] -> 0.1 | 18.1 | 21.9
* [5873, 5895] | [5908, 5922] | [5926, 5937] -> -1.0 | 17.9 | 20.2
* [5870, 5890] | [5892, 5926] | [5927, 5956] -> 0.4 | 19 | 20.6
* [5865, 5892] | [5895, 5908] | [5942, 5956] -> 0.8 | 19.3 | 20.7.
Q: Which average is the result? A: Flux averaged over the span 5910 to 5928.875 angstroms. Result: 21.1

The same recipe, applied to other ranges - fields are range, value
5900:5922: 20.3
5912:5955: 20.8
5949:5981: 21.3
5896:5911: 18.9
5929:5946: 20.6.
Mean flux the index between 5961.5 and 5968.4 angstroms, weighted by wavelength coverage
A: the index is 22.1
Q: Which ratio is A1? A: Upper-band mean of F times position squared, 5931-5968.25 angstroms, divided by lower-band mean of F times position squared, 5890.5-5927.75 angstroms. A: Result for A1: 1.1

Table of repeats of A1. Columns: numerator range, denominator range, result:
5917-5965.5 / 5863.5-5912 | 1.11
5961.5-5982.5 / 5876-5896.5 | 1.28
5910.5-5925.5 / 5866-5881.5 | 1.05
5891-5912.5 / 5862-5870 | 0.84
